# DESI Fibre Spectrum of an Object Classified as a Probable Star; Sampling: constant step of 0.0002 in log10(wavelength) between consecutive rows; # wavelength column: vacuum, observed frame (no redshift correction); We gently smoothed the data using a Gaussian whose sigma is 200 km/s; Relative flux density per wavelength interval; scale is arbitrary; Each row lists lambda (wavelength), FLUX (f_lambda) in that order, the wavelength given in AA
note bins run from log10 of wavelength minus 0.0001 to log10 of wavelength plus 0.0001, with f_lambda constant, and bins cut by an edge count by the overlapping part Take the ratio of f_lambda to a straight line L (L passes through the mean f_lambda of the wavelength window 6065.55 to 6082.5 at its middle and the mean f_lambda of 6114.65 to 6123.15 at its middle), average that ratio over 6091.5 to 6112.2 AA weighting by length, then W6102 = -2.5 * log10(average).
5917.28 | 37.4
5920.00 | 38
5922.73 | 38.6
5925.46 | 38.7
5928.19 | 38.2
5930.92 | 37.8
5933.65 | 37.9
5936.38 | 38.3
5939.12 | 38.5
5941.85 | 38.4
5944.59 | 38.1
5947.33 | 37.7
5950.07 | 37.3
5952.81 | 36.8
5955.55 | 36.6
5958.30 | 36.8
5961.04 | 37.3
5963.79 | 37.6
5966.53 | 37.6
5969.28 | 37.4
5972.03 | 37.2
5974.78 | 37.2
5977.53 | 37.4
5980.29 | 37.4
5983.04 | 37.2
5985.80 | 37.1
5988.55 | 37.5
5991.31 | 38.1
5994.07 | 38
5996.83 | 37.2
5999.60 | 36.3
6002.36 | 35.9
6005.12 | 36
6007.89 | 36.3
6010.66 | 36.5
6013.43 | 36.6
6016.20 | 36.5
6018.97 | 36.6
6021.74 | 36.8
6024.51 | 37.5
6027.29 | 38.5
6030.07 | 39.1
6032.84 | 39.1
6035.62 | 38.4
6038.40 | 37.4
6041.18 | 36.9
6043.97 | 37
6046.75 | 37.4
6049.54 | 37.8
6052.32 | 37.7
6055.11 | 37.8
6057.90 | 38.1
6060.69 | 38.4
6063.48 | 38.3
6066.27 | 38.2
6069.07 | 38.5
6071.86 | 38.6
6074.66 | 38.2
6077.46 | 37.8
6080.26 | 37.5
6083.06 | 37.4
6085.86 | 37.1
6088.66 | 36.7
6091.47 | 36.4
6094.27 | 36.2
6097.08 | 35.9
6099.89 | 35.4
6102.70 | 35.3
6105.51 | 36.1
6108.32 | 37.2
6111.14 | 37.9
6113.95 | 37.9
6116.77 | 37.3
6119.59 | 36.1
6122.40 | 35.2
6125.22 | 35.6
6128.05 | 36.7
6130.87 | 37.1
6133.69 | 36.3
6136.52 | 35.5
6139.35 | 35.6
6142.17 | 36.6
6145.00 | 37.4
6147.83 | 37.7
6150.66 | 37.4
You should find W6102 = 0.02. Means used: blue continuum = 38.1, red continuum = 36.4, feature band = 36.3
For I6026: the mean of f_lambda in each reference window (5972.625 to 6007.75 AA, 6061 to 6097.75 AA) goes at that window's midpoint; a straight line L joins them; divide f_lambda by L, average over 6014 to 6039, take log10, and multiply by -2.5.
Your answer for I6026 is -0.014 mag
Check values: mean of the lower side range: 37.1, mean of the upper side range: 37.5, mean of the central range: 37.7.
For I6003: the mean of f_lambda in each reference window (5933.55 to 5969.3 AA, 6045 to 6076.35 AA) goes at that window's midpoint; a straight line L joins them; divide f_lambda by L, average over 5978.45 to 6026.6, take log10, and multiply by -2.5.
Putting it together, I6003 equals 0.03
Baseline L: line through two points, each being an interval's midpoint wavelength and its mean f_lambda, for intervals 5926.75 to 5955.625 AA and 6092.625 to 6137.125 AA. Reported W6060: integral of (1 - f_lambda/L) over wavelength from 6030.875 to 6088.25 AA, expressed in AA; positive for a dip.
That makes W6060 -1.61 AA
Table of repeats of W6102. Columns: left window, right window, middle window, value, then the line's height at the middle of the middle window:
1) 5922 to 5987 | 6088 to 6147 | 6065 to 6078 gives -0.04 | 36.7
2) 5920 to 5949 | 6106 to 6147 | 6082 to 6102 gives 0.01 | 36.9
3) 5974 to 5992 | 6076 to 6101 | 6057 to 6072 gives -0.04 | 36.9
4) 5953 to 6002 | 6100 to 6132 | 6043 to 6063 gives -0.03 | 36.9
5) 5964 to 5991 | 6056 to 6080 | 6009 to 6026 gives 0.03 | 37.8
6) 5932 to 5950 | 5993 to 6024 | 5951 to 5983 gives 0.01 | 37.5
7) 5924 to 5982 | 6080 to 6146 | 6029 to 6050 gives -0.02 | 37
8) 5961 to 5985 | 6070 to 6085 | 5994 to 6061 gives 0.01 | 37.6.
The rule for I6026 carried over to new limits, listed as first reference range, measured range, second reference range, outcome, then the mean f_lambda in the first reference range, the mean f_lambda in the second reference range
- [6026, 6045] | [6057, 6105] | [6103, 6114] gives 0.004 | 38.1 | 37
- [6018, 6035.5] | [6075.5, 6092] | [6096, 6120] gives -0.006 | 38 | 36.6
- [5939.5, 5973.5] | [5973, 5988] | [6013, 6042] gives 0.006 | 37.4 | 37.6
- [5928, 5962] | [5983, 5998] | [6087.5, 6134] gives -0.007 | 37.7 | 36.4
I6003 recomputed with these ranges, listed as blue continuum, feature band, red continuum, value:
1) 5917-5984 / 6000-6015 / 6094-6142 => 0.028 mag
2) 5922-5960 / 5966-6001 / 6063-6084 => 0.016 mag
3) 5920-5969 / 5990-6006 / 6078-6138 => 0.012 mag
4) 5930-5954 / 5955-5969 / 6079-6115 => 0.014 mag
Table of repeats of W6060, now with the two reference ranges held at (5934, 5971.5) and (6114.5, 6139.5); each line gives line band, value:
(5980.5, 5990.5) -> 0.0 AA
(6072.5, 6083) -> -0.4 AA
